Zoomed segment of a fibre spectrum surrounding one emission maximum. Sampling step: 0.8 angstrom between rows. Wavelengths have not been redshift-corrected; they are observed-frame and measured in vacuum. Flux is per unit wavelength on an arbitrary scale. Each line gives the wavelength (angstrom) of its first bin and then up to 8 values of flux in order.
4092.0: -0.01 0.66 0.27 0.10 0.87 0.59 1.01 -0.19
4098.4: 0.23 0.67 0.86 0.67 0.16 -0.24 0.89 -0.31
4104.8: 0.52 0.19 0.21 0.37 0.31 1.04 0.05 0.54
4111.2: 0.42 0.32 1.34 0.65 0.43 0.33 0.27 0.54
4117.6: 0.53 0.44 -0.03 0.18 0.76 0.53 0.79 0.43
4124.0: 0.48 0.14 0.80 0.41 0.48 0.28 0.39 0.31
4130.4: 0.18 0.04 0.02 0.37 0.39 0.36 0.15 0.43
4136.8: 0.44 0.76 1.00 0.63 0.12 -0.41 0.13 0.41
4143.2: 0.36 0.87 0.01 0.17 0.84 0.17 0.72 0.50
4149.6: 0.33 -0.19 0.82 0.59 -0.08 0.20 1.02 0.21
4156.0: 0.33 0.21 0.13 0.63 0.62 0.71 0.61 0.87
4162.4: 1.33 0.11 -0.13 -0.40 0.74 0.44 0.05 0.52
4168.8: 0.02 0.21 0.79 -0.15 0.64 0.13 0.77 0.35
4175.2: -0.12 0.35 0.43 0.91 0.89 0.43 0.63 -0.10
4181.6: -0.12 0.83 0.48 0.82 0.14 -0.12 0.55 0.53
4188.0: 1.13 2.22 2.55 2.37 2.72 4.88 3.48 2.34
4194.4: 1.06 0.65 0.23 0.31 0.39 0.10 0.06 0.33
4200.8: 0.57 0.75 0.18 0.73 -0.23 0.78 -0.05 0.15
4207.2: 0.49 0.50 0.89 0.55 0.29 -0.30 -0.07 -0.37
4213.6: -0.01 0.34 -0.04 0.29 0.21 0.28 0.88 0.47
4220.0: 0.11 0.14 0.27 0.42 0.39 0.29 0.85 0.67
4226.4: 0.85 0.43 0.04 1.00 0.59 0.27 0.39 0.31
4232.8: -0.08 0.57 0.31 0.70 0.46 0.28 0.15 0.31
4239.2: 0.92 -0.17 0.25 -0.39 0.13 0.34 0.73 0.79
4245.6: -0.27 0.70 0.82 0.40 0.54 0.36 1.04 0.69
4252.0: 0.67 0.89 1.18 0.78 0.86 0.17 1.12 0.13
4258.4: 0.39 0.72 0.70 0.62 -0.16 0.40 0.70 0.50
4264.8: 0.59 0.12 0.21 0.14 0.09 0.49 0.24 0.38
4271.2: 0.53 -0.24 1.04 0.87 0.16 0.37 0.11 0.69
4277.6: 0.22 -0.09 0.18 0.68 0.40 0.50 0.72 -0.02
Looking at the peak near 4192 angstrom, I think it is [O II] 3727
